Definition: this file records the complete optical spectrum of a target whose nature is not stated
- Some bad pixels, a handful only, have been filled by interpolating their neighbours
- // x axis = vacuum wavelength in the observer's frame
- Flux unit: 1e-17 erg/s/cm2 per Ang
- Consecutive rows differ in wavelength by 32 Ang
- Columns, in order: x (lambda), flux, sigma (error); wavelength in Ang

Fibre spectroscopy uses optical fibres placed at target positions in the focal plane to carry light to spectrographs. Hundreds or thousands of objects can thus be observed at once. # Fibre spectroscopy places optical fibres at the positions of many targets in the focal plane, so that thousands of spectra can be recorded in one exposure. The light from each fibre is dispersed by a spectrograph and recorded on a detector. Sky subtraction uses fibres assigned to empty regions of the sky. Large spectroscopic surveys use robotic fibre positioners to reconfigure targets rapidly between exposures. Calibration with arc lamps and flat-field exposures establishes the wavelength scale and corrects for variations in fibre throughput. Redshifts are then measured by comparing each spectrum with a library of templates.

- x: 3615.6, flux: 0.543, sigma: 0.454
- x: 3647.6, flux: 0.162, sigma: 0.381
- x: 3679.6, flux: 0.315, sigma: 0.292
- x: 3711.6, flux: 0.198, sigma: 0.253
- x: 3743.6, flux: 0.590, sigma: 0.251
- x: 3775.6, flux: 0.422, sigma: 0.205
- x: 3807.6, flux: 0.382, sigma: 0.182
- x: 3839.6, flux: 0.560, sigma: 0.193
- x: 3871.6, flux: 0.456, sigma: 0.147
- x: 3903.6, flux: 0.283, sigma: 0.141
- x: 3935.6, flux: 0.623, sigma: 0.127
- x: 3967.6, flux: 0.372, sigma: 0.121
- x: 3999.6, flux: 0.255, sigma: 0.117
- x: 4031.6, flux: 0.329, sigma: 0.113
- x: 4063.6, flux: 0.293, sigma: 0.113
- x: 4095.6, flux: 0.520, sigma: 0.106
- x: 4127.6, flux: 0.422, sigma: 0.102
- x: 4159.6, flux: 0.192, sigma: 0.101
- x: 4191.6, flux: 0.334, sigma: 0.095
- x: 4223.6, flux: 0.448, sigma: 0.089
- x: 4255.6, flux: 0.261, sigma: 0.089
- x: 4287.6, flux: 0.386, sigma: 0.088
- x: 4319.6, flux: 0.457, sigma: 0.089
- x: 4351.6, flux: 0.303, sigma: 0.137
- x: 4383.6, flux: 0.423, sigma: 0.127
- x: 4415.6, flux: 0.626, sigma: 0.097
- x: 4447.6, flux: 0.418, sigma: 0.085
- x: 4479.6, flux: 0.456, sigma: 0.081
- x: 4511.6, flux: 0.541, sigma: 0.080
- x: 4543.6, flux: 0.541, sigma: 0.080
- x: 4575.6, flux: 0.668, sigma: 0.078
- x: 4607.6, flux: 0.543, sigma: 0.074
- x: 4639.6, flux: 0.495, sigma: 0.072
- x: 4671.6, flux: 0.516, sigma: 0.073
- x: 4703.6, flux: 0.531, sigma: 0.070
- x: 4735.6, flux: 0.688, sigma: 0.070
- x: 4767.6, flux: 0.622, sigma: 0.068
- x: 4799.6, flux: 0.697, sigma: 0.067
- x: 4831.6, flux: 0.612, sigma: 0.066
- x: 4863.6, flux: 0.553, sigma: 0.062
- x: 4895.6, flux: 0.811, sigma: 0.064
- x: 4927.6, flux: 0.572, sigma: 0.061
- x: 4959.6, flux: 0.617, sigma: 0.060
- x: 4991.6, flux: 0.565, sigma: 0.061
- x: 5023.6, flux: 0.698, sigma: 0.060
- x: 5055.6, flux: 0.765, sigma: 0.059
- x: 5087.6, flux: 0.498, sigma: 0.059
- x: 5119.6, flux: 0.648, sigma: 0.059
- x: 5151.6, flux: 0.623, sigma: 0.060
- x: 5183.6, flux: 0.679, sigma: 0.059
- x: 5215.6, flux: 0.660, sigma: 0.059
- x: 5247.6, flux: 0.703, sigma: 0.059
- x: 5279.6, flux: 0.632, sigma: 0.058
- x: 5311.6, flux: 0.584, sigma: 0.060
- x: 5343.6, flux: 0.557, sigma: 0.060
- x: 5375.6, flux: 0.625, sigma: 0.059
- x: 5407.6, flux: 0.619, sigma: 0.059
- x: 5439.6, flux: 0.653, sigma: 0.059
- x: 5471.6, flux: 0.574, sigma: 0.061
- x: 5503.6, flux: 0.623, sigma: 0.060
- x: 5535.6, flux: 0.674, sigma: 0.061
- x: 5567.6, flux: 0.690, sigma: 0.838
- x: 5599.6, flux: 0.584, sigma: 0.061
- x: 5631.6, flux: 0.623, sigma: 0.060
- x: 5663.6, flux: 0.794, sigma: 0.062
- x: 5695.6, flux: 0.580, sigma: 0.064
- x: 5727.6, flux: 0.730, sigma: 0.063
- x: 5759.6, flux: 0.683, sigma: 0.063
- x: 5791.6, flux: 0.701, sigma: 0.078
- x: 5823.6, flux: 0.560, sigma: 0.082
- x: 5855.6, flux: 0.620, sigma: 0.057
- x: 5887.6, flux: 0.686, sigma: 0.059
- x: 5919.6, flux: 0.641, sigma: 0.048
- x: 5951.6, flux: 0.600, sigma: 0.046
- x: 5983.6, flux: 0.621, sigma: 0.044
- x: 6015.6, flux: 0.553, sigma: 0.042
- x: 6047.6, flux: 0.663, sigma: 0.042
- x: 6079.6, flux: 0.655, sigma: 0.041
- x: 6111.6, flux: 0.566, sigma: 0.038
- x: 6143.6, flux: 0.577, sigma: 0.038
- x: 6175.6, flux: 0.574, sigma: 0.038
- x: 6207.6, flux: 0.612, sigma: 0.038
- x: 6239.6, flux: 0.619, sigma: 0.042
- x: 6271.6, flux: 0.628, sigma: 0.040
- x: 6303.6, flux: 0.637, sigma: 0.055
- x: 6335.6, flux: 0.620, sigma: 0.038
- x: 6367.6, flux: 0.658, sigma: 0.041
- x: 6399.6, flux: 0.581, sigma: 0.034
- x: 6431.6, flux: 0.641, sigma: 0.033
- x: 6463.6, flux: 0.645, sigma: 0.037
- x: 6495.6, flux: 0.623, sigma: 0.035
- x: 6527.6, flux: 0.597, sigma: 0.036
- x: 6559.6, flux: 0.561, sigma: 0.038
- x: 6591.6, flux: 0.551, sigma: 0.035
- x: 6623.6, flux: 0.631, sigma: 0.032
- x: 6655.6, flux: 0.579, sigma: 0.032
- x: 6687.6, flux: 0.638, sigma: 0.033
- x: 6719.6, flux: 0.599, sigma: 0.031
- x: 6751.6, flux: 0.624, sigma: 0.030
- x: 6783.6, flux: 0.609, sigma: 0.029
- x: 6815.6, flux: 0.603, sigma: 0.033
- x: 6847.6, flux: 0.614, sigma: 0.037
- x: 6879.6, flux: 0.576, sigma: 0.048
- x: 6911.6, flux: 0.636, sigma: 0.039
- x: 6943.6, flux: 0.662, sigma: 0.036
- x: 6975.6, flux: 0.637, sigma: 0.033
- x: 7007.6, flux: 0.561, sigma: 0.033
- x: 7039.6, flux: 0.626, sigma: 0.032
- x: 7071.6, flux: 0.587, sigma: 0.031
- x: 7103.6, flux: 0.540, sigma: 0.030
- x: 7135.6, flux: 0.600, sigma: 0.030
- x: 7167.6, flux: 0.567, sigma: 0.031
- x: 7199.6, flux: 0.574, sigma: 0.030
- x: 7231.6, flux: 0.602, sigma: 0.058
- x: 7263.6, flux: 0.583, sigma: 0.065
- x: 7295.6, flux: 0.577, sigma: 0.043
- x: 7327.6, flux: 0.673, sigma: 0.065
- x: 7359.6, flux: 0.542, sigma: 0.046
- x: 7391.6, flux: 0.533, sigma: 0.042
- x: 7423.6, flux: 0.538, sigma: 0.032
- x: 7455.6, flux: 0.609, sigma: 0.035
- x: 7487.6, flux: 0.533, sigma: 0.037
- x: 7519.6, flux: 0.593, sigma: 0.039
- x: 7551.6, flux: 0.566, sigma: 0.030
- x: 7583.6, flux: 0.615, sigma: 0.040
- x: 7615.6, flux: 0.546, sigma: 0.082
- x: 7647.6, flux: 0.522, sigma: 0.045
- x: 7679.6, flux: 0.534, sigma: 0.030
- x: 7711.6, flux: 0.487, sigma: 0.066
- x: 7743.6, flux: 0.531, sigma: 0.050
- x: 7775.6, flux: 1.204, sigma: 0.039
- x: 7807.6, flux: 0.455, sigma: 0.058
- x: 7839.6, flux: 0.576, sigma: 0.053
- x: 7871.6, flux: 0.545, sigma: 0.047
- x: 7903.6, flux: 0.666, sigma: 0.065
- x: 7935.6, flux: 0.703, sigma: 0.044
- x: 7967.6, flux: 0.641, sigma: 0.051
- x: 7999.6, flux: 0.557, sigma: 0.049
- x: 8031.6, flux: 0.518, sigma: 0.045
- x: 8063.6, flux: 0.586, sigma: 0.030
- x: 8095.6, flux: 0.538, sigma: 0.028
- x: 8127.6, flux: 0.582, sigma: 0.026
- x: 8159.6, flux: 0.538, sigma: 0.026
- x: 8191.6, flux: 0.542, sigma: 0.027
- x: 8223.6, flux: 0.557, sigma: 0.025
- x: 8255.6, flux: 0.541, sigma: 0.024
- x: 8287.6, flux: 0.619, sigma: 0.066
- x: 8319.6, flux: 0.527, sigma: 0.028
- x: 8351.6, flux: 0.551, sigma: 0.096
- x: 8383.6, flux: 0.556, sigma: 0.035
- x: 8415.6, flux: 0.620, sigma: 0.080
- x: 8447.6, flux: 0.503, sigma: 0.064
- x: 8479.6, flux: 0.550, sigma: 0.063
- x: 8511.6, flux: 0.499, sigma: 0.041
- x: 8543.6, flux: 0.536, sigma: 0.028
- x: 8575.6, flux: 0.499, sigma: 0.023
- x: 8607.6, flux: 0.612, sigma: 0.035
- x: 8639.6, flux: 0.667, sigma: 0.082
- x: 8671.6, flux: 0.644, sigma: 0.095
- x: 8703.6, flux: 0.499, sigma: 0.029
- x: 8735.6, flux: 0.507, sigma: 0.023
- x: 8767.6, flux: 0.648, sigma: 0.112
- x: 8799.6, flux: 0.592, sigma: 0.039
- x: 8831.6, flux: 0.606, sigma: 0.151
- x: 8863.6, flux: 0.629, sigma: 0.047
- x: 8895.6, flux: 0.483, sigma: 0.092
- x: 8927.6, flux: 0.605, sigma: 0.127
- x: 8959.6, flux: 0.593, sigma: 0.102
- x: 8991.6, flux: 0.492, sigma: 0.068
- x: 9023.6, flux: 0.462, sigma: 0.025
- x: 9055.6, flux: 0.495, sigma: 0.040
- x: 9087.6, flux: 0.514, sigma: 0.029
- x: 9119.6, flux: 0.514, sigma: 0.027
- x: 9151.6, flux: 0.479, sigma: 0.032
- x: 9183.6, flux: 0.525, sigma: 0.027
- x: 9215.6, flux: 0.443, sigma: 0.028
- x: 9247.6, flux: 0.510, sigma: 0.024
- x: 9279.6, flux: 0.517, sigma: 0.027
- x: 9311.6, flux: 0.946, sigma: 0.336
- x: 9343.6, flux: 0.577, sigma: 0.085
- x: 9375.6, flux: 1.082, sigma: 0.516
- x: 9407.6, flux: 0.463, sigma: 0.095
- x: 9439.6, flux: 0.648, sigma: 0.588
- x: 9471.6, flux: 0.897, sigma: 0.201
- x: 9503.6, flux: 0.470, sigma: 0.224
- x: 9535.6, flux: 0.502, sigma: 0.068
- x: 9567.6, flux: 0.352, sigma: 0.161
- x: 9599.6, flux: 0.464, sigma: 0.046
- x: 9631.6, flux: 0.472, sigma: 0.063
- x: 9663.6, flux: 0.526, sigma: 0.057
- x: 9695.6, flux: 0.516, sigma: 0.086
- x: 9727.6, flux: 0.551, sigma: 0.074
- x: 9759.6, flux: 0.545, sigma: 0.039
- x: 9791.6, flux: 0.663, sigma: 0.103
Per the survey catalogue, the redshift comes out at 0.183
